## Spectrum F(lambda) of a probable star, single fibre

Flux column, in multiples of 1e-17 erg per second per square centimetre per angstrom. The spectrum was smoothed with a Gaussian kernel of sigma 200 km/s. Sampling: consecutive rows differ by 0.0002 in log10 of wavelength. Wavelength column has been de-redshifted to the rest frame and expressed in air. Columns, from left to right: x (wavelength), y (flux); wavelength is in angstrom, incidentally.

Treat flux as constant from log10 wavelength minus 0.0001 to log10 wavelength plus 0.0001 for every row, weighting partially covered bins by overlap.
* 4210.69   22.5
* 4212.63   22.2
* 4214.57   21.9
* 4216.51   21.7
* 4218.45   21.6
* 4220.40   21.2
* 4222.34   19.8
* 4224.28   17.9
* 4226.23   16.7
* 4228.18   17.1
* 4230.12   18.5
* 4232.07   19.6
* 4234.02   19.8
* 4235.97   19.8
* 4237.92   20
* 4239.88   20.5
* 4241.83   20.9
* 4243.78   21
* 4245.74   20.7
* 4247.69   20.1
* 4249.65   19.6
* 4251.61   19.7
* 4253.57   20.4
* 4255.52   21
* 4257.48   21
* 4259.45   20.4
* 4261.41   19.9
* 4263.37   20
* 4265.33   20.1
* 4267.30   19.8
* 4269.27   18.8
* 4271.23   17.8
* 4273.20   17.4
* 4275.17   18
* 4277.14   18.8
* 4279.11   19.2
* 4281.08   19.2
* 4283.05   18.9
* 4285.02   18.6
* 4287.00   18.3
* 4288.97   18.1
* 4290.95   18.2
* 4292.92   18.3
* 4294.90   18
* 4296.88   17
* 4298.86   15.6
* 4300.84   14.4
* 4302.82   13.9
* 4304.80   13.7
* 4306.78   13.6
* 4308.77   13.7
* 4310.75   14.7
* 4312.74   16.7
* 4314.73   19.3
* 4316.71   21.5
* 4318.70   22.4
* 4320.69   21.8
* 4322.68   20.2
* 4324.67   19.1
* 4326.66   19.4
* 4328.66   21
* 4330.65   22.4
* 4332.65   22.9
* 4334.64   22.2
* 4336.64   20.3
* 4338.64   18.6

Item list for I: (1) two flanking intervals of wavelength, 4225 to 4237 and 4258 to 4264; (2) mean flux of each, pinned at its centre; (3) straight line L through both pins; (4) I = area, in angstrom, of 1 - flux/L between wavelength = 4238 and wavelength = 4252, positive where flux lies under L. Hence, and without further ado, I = -0.8 angstrom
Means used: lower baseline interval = 18.6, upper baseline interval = 20.2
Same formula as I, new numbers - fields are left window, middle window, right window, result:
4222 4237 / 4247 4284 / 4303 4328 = -2.32 angstrom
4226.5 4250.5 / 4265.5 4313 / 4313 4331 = 7.17 angstrom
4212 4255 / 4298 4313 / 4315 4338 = 4.63 angstrom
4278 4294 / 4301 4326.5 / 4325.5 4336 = 3.67 angstrom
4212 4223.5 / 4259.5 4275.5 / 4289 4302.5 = -0.53 angstrom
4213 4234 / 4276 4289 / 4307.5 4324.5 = 0.21 angstrom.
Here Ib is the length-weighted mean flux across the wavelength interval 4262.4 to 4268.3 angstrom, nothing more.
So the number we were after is 19.9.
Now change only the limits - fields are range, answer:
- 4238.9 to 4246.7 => 20.8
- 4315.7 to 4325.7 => 21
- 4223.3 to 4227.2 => 17.3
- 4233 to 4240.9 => 20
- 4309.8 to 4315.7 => 16.9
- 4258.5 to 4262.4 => 20.2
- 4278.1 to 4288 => 18.8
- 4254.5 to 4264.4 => 20.5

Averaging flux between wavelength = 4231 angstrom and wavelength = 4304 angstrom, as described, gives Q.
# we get 19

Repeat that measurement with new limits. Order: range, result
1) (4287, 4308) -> 16.2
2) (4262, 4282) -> 18.9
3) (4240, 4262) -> 20.4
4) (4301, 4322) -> 17.1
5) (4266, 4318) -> 17.4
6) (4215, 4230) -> 19.5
